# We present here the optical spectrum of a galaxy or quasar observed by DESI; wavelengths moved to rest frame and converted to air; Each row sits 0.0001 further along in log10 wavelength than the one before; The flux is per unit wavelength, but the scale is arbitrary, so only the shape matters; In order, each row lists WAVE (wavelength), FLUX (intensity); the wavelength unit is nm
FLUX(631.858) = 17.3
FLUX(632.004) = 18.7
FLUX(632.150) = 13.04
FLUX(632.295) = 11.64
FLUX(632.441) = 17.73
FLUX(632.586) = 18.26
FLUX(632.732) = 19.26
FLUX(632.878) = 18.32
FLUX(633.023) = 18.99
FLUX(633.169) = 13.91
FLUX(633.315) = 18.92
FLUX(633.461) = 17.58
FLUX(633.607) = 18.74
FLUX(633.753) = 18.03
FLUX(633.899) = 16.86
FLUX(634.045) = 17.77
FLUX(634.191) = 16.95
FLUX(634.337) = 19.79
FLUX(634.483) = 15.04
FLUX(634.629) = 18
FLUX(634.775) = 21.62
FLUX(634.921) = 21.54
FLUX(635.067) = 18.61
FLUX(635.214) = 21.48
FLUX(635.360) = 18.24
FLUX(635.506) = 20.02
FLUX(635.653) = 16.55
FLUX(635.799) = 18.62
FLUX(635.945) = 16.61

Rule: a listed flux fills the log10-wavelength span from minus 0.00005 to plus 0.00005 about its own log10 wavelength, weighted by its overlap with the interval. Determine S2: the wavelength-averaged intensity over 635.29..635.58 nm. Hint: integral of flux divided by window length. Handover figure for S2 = 19.1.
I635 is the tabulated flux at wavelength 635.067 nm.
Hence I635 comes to 18.61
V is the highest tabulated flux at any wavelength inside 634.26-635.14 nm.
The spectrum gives 21.62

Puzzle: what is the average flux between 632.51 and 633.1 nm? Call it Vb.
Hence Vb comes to 18.7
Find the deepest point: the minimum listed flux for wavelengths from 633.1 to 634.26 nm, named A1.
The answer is 13.91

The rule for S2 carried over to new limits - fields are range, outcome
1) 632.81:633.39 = 17.5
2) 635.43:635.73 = 18.3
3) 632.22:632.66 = 15.9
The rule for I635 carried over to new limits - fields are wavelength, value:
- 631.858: 17.3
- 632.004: 18.7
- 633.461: 17.58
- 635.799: 18.62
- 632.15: 13.04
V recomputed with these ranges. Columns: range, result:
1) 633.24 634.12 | 18.92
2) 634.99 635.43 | 21.48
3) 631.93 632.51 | 18.7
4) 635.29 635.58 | 20.02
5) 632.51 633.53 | 19.26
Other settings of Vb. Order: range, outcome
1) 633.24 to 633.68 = 18.4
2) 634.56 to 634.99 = 20.4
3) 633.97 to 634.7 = 17.5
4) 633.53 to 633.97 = 17.9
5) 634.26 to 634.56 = 17.4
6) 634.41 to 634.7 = 16.5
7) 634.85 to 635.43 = 20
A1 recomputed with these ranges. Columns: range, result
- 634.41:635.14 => 15.04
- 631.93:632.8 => 11.64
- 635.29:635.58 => 18.24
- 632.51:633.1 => 18.26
